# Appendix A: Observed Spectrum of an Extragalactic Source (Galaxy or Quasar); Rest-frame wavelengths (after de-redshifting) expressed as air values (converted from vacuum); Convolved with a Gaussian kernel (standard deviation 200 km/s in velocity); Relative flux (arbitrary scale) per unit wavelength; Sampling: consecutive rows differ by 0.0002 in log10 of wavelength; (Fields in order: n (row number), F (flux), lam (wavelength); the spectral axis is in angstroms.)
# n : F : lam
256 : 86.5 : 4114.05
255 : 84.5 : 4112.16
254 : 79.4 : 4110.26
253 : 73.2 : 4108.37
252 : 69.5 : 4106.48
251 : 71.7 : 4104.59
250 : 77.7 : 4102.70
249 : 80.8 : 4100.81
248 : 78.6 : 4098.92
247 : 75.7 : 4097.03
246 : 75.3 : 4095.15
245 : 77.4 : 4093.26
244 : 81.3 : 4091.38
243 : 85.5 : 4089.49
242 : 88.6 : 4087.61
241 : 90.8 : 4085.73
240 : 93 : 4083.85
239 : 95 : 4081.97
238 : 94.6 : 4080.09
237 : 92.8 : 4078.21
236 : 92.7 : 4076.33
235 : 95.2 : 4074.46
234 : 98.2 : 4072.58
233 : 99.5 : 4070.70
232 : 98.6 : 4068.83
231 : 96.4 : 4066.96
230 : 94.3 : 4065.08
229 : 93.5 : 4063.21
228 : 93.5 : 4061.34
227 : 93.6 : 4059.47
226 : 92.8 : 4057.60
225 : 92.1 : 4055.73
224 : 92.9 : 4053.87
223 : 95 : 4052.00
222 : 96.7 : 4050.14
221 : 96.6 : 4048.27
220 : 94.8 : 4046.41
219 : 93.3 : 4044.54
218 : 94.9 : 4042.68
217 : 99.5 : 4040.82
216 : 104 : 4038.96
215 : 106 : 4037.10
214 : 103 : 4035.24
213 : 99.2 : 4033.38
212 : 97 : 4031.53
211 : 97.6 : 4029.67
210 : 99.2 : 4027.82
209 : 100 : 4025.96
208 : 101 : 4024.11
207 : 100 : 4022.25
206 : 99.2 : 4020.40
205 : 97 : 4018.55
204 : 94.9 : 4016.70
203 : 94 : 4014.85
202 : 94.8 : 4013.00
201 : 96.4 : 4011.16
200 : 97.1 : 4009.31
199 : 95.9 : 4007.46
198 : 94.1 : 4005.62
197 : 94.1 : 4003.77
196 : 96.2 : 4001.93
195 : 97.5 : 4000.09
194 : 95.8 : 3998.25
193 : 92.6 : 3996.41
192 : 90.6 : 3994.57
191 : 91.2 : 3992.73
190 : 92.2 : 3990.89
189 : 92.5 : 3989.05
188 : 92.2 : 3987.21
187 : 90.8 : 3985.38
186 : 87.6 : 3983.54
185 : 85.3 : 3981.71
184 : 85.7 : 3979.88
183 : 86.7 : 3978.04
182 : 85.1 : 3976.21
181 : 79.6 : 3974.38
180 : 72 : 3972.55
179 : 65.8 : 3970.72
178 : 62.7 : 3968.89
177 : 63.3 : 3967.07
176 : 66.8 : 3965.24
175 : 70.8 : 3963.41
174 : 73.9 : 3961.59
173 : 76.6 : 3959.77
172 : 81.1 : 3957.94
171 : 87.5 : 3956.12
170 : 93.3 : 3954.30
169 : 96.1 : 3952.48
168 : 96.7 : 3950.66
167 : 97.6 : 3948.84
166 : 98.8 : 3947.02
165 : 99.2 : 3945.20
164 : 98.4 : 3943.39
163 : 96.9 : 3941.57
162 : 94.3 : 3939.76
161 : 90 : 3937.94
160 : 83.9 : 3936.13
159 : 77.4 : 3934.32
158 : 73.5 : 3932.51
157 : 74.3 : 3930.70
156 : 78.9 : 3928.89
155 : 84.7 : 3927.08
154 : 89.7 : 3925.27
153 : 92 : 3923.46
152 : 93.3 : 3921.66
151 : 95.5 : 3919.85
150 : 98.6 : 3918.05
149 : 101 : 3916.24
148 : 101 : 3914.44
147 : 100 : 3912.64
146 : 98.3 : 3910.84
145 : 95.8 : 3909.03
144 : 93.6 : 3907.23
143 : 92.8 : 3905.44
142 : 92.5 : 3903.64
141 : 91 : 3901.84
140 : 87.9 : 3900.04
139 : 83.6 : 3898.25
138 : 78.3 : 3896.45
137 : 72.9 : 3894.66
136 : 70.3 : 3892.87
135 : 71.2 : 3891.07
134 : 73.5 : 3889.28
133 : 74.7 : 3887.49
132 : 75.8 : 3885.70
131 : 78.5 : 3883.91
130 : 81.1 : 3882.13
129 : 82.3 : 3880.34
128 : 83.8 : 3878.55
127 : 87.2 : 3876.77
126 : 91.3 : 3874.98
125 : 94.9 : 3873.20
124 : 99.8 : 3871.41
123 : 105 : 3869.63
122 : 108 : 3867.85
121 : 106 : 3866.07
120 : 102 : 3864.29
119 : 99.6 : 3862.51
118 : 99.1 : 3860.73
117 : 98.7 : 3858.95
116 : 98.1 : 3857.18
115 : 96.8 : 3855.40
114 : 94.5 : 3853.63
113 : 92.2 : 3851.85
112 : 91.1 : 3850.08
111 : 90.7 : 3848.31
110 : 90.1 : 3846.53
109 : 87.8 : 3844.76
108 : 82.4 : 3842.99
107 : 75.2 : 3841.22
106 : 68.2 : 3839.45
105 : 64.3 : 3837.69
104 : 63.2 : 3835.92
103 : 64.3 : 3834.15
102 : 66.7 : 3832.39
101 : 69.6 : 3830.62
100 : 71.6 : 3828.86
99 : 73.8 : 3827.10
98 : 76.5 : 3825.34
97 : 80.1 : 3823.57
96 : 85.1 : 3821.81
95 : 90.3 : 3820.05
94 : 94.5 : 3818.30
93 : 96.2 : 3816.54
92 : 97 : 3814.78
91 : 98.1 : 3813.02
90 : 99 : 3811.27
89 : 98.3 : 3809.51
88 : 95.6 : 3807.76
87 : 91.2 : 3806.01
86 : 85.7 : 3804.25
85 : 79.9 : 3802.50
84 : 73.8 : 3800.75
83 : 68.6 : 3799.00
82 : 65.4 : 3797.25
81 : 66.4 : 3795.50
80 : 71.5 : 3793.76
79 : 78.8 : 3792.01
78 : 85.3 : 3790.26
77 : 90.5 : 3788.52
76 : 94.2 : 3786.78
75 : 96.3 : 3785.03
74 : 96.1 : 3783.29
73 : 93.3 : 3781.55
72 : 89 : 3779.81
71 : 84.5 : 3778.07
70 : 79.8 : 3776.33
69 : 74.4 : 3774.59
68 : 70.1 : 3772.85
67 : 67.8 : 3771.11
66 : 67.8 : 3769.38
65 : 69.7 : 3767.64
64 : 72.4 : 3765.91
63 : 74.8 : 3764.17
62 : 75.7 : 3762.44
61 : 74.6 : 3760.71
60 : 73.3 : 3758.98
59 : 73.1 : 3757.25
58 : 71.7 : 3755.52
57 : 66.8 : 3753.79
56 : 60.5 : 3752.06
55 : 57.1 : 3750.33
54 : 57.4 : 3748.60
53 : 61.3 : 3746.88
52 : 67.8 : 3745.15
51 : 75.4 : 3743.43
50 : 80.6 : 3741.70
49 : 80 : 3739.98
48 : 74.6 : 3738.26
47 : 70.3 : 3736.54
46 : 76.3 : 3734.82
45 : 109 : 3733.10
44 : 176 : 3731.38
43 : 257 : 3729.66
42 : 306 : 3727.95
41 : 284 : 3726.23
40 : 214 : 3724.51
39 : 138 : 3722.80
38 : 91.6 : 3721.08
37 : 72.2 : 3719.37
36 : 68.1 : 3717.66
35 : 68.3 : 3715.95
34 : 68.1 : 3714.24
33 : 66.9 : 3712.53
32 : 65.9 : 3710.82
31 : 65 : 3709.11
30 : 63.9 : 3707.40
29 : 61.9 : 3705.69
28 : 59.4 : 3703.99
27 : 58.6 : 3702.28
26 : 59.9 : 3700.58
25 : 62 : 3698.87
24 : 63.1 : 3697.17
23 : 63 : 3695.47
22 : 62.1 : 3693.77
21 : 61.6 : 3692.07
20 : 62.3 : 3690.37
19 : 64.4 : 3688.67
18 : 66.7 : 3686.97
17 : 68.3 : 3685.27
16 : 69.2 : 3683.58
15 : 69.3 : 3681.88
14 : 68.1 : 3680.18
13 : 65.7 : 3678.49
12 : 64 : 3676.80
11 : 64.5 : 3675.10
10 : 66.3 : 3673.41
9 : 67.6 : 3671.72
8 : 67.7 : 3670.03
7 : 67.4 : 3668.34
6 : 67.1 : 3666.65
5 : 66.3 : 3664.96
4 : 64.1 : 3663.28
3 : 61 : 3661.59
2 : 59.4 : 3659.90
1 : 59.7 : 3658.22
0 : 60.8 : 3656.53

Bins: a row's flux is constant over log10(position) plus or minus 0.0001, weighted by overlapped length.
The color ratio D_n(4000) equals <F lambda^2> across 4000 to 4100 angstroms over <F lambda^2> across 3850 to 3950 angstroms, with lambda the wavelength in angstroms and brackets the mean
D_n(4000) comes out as 1.1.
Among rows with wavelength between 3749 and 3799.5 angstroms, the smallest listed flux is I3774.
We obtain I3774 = 57.1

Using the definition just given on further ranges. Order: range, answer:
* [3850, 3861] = 91.1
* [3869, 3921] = 70.3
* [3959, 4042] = 62.7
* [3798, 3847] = 63.2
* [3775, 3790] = 79.8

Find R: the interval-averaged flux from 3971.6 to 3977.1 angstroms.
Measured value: 78.8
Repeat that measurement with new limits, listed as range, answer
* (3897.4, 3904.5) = 88.8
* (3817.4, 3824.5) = 87.4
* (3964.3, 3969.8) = 64.3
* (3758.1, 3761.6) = 74.1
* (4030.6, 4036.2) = 99.8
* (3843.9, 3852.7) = 90.4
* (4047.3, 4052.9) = 96.2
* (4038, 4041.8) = 102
